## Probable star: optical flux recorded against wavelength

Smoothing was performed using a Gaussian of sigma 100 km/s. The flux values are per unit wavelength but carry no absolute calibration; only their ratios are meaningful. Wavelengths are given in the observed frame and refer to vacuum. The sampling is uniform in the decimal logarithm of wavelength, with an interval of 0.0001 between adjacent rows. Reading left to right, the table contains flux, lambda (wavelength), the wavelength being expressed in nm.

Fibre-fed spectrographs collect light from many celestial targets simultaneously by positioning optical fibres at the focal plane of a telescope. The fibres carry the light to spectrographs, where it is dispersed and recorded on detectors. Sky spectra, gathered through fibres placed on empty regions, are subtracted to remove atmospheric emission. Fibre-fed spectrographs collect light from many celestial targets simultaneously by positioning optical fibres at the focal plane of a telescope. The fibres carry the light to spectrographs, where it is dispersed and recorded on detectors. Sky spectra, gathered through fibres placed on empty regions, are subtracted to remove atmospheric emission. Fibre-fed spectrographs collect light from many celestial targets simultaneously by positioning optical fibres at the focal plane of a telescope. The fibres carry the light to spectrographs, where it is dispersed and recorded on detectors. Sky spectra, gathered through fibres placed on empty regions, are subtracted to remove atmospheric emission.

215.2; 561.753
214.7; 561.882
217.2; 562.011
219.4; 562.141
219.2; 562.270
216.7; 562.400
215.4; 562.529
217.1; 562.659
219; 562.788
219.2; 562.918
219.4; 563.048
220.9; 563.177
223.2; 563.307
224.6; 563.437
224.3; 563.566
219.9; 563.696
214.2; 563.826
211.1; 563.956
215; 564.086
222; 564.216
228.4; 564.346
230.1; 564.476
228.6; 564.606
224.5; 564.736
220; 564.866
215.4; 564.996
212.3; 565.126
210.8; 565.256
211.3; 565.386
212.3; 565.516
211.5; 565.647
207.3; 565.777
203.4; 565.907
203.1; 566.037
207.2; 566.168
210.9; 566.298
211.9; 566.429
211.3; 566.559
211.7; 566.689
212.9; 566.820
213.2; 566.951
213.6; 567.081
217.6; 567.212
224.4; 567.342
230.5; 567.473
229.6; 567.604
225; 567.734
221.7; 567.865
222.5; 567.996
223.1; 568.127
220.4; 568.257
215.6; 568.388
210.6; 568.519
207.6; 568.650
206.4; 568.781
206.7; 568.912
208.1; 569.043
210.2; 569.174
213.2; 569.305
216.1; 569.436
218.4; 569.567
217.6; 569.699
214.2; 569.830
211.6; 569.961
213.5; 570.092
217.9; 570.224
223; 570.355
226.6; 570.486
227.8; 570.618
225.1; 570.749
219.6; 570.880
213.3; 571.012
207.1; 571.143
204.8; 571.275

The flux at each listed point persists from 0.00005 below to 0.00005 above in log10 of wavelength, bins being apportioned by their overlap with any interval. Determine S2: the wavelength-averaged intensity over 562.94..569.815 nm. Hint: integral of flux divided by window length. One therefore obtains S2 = 216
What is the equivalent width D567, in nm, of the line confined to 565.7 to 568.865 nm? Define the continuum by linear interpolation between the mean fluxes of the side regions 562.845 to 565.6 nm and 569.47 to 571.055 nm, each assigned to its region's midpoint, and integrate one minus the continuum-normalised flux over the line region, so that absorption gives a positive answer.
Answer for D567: 0.06 nm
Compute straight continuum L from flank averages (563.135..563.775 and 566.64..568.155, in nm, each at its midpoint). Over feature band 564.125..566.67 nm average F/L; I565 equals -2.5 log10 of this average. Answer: 0.03 mag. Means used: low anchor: 222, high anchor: 220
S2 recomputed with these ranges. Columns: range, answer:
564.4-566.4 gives 214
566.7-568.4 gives 221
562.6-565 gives 221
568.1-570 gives 213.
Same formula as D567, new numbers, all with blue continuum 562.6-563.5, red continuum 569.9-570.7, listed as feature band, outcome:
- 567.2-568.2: -0.020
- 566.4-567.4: 0.026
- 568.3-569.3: 0.048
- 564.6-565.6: 0.019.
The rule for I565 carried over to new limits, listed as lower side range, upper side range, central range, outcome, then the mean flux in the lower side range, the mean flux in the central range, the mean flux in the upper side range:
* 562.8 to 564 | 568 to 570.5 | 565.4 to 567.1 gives 0.04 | 220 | 210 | 215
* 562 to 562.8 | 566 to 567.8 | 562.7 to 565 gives -0.02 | 218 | 221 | 216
